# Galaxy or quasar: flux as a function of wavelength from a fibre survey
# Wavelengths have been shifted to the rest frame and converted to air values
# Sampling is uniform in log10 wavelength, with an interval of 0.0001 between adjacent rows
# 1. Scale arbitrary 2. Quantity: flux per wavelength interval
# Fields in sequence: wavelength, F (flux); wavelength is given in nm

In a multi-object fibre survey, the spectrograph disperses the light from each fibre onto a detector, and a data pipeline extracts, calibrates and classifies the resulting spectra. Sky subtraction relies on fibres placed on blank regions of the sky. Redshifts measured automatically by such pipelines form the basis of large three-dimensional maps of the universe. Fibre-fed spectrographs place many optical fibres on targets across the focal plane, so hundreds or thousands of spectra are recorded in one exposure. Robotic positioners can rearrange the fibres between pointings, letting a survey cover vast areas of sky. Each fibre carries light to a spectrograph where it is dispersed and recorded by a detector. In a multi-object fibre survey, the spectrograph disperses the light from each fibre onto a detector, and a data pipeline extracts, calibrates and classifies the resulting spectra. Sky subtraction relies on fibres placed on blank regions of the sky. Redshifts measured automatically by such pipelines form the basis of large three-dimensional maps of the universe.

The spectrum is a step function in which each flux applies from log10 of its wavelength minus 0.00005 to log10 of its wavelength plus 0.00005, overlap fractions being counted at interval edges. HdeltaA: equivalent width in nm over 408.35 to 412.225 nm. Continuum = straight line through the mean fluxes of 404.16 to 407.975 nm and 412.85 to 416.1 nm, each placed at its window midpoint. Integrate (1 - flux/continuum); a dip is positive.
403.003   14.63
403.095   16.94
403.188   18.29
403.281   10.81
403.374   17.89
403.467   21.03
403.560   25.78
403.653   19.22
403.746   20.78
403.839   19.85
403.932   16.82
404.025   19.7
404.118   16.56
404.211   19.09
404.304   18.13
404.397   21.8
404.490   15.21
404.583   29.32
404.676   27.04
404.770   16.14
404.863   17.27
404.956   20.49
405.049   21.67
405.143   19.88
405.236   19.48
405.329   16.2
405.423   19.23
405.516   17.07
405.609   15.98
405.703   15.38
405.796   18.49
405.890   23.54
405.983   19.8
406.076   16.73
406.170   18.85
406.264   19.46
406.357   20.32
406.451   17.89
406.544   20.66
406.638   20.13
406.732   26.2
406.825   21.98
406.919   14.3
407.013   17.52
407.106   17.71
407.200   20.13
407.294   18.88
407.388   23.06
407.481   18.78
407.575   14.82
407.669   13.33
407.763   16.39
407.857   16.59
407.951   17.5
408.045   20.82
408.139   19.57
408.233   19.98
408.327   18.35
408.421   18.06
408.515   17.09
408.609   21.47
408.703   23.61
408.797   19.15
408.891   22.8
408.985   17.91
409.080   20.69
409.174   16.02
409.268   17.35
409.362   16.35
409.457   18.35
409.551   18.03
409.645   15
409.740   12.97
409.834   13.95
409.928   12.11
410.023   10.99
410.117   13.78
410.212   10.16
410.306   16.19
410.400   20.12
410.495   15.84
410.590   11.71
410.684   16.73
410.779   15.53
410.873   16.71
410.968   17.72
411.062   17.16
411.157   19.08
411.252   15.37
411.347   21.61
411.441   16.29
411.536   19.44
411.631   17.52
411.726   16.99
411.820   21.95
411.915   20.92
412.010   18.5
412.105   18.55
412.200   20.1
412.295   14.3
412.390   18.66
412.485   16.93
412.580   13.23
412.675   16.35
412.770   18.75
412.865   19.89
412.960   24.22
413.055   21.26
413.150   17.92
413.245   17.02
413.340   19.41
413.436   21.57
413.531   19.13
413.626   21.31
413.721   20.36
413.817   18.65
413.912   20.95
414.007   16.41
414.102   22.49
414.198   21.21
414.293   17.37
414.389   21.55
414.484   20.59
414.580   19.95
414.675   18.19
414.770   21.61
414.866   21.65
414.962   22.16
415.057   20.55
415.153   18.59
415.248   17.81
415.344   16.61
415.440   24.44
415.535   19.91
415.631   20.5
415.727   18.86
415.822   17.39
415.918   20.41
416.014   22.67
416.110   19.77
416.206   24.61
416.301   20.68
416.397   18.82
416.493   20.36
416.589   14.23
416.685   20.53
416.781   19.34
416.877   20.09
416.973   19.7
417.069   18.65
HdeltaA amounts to 0.45 nm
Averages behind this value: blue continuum 19.1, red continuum 20.1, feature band 17.3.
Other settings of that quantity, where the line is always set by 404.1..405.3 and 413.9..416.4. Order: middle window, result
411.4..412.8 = 0.16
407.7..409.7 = 0.16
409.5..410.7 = 0.35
